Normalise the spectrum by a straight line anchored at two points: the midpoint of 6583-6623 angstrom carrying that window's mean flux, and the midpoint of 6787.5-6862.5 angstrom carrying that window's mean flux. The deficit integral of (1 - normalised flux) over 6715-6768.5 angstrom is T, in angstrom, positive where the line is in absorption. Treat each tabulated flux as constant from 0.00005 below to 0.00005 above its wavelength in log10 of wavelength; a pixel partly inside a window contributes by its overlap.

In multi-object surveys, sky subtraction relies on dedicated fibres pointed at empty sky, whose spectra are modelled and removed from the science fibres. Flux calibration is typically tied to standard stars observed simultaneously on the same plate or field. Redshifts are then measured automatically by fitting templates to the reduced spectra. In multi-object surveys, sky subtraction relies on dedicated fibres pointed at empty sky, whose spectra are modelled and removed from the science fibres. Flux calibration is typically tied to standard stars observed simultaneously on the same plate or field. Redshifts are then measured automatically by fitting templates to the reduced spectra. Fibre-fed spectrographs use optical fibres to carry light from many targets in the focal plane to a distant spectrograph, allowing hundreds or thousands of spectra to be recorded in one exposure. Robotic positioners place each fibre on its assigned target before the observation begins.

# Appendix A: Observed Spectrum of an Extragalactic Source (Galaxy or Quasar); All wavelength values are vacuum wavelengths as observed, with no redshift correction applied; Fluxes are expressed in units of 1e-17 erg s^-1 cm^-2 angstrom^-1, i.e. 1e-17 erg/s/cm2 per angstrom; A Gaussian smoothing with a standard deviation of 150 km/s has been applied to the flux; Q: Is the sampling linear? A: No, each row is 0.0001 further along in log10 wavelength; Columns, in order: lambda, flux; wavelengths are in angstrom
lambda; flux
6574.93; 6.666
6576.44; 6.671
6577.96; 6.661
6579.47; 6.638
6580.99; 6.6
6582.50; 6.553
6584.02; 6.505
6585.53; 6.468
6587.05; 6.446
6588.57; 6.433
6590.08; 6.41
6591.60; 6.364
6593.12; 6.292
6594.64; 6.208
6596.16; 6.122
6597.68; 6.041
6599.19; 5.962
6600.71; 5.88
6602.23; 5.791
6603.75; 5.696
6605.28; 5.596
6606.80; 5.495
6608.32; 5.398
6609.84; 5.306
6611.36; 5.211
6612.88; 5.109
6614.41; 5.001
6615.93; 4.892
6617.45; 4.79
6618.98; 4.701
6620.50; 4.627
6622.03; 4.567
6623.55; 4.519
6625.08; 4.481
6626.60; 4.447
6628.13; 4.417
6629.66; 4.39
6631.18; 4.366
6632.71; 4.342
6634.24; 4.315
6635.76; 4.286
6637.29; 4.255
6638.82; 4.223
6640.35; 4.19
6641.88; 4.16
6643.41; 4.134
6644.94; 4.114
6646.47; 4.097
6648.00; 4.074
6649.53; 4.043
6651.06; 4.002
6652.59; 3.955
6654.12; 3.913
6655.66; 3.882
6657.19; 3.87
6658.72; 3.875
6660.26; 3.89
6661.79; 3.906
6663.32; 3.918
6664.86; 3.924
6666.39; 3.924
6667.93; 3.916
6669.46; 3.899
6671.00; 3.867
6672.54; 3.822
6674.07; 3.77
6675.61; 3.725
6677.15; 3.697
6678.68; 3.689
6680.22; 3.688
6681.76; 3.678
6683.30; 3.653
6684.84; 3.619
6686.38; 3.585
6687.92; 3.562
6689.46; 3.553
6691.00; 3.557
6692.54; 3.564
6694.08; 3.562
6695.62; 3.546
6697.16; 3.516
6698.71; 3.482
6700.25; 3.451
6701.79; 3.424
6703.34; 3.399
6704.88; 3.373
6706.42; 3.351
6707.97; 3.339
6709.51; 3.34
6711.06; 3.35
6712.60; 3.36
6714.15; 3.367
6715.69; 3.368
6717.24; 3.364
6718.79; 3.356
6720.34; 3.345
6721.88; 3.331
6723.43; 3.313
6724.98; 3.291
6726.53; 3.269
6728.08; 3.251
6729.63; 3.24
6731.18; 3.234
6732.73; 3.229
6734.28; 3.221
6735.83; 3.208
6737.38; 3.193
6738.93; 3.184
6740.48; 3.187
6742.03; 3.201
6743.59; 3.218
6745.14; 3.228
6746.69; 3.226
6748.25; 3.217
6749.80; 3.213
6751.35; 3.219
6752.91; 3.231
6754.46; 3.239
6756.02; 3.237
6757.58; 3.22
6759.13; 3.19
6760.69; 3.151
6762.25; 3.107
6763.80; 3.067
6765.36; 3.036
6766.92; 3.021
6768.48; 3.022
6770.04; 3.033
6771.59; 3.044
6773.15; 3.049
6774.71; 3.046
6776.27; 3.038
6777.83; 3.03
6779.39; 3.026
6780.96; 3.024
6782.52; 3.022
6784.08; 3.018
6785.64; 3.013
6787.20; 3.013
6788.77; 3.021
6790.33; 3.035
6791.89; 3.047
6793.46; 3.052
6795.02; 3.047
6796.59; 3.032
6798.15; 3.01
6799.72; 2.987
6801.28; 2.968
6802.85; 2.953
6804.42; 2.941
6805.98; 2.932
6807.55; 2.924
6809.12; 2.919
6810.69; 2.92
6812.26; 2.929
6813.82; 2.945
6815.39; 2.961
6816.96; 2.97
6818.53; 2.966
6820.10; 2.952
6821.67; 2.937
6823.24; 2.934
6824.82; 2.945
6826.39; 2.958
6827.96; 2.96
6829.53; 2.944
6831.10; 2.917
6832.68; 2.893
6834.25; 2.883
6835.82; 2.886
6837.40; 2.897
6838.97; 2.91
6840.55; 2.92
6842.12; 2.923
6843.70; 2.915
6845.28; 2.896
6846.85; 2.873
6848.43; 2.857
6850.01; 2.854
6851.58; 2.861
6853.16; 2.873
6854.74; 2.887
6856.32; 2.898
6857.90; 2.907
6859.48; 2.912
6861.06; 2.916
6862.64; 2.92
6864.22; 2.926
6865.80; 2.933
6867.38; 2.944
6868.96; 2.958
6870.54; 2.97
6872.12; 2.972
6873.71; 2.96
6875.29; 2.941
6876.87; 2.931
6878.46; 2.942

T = 9.9 angstrom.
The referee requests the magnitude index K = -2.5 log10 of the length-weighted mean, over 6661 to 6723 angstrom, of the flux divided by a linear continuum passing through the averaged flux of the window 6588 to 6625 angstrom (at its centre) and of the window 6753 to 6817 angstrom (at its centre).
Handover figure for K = 0.20 mag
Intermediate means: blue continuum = 5.49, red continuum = 3.03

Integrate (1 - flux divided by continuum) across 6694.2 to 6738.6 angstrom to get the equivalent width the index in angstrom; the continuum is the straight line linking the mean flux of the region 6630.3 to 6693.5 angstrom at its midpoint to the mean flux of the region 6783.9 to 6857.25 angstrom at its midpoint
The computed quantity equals 3.0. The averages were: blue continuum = 3.91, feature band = 3.34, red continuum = 2.94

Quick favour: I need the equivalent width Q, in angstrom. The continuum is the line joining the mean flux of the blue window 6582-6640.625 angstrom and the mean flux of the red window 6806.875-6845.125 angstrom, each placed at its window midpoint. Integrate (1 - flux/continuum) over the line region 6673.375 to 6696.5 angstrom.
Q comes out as 4.38 angstrom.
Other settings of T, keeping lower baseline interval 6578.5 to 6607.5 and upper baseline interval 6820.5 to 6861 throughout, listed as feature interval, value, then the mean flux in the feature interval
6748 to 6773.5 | 5.3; 3.14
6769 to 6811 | 6.7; 3.01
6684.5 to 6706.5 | 6.0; 3.51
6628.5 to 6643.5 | 3.6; 4.28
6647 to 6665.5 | 4.9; 3.94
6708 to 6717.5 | 2.6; 3.36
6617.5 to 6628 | 2.2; 4.56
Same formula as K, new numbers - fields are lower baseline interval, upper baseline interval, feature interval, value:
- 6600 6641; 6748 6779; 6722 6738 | 0.09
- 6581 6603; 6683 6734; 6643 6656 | 0.20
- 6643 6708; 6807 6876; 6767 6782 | 0.08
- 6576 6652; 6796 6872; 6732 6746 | 0.22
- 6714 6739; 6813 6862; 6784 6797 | 0.01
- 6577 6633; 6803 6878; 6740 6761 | 0.22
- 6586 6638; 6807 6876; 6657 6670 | 0.21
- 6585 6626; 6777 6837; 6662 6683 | 0.23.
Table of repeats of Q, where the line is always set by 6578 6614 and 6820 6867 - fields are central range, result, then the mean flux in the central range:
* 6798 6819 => 2.5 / 2.95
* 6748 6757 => 1.8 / 3.23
